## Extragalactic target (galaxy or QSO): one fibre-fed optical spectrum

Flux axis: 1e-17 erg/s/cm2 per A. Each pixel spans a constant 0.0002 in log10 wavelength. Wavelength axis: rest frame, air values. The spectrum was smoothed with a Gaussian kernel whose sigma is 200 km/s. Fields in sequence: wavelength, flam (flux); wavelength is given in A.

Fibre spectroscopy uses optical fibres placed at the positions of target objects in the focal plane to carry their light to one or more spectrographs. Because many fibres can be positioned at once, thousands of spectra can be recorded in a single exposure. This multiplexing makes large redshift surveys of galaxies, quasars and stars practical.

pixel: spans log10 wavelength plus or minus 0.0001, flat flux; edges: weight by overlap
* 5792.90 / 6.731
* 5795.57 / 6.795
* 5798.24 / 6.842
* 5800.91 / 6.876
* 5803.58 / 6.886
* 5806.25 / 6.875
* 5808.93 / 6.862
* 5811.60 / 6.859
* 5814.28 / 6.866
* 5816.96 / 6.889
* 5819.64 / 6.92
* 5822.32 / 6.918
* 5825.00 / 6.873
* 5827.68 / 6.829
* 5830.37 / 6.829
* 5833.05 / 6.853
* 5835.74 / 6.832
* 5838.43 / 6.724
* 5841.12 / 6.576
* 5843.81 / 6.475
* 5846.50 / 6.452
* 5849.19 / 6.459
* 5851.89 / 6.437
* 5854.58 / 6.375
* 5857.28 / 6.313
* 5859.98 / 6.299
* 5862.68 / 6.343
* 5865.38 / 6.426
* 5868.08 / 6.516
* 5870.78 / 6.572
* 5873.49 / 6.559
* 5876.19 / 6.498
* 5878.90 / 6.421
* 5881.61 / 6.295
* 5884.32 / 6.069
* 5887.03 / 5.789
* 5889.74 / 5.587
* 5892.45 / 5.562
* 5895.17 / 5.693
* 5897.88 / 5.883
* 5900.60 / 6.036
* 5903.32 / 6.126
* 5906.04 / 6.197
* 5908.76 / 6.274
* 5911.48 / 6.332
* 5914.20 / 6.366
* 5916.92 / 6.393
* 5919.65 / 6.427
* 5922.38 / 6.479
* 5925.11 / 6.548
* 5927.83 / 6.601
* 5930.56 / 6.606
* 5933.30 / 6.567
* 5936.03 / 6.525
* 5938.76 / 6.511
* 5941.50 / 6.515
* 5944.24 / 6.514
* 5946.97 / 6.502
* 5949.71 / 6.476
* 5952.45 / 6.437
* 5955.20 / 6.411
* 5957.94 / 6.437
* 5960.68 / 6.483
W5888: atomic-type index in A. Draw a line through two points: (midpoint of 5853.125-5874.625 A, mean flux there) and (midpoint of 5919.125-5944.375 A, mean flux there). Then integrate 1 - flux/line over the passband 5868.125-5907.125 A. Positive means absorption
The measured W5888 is 2.1 A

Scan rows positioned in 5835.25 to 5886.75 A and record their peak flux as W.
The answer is 6.832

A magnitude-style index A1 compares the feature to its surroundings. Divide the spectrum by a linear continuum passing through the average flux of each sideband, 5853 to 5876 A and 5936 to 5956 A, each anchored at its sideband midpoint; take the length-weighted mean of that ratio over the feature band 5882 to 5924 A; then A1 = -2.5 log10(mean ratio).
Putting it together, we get 0.06 mag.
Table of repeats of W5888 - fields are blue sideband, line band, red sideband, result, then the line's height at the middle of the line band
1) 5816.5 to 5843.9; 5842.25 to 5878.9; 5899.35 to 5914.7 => 0.7 A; 6.57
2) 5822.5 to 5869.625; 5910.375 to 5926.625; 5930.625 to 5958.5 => 0.2 A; 6.52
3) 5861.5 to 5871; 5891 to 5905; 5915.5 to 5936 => 1.3 A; 6.49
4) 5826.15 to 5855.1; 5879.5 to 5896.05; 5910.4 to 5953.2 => 1.8 A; 6.56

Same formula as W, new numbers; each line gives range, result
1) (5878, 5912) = 6.421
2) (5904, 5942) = 6.606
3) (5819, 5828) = 6.92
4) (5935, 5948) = 6.525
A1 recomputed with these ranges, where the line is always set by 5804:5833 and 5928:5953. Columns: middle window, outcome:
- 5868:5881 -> 0.035 mag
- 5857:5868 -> 0.063 mag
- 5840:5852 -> 0.051 mag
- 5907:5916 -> 0.047 mag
